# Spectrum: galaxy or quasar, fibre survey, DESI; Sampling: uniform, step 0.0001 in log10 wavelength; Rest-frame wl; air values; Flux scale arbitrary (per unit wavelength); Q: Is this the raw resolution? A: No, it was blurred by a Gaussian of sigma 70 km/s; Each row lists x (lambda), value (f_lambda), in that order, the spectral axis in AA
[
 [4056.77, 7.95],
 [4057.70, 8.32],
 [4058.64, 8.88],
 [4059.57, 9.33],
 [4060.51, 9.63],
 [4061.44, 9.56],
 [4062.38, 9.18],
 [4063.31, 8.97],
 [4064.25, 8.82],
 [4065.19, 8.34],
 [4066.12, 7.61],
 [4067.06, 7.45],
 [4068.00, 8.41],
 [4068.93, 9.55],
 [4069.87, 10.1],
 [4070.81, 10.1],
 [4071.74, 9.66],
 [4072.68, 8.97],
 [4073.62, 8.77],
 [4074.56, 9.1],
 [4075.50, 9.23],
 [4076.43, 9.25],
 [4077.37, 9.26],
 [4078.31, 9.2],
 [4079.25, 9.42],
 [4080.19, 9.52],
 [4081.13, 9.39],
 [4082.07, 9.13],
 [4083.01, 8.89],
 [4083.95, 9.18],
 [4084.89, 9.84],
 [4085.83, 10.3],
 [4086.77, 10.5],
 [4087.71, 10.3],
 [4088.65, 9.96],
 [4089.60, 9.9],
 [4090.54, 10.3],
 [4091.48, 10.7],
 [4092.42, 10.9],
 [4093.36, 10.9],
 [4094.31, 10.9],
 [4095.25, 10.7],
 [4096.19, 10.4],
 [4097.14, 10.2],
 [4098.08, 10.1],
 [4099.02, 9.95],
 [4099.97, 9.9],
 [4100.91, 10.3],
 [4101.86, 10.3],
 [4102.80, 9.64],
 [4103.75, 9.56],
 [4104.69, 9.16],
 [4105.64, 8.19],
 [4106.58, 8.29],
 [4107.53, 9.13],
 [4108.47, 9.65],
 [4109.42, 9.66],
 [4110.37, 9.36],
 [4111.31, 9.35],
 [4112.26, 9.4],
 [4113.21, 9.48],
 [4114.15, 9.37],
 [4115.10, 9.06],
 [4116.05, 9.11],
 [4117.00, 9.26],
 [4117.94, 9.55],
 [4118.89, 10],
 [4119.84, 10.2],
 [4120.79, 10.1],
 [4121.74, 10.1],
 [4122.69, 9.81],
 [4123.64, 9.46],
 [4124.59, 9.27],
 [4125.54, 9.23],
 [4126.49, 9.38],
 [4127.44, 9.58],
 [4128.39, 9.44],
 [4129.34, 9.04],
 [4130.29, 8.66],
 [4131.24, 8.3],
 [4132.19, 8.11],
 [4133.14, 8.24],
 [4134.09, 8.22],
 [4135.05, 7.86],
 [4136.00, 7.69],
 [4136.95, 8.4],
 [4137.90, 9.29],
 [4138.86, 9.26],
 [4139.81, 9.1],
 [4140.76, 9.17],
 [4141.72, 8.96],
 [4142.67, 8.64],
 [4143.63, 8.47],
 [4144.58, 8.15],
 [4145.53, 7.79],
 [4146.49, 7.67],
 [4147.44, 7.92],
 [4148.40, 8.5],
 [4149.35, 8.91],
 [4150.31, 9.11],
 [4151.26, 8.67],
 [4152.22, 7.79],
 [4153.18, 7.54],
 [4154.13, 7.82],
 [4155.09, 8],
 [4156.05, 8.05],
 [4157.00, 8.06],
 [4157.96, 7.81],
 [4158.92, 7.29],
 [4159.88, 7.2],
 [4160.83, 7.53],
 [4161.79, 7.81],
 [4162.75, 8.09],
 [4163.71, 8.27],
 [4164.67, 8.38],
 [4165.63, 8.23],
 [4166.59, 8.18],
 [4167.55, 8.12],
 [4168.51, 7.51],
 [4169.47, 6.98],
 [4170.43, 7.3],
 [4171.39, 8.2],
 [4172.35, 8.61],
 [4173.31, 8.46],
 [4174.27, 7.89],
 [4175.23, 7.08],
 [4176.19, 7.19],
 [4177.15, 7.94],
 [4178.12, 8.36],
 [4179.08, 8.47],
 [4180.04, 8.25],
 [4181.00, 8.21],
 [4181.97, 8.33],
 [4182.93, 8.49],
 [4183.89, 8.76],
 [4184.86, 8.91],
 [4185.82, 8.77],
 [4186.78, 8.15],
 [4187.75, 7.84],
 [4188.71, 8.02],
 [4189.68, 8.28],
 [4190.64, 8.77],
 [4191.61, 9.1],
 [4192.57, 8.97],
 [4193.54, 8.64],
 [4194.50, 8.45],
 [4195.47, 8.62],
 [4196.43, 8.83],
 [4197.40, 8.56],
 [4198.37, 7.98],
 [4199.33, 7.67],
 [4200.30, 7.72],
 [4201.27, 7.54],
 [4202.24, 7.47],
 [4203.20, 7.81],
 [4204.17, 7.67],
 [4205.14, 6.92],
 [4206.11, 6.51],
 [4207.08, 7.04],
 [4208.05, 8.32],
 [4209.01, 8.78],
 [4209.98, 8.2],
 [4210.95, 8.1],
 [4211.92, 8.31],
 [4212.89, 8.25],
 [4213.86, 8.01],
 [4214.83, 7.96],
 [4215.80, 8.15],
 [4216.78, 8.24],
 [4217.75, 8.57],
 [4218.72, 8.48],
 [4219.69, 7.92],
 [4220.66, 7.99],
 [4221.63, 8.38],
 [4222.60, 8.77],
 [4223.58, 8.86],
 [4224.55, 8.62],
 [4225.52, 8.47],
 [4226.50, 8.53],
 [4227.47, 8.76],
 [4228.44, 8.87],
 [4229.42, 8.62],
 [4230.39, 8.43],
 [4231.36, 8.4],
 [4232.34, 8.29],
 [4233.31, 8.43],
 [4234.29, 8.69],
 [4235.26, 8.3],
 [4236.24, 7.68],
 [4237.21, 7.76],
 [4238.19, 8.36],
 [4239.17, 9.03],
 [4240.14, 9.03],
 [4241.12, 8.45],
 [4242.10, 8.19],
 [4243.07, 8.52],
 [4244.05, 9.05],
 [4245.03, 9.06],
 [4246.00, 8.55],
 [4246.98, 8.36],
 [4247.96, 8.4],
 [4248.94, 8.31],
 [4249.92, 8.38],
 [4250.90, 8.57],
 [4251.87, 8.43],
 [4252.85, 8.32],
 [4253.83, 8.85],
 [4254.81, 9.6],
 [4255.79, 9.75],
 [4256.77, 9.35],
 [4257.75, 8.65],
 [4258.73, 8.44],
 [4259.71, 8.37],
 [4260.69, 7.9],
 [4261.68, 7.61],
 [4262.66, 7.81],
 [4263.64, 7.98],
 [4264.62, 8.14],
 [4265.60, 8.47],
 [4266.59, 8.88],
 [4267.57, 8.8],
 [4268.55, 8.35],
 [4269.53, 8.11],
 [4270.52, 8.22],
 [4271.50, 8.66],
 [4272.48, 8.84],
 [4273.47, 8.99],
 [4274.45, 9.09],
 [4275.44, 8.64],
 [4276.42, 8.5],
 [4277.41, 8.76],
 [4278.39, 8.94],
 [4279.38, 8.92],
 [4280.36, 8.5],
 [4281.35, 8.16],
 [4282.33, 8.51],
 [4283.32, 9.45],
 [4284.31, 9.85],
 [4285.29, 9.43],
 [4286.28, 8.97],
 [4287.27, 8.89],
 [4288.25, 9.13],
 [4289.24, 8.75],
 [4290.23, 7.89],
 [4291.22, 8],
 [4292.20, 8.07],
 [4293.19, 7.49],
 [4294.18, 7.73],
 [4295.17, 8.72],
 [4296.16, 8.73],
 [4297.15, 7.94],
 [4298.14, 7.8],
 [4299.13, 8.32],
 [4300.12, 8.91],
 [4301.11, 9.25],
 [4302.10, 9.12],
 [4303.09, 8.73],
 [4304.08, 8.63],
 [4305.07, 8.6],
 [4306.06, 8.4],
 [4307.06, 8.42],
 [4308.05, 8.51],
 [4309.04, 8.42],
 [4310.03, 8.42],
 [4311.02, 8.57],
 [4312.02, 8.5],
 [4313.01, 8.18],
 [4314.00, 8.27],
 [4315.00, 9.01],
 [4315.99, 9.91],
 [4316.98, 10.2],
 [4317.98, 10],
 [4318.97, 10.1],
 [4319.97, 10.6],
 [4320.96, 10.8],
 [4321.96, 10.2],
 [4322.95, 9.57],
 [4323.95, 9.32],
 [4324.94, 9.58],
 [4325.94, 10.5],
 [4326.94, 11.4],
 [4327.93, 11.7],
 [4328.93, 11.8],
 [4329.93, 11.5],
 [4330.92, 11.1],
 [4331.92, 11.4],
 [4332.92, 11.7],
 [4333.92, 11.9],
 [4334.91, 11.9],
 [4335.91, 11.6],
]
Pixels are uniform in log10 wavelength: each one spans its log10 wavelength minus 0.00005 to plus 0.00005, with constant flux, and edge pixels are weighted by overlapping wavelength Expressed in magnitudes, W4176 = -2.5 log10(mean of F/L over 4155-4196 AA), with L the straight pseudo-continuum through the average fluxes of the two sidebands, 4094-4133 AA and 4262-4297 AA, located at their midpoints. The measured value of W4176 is 0.13 mag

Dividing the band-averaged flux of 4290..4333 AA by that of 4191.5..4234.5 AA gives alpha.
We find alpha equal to 1.13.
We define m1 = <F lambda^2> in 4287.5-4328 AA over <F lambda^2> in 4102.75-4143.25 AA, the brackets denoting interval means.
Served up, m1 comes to 1.1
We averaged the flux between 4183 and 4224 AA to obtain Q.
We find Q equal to 8.2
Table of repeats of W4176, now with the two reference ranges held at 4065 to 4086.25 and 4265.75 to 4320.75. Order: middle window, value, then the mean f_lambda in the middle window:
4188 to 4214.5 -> 0.11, 8.09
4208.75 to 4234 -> 0.06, 8.4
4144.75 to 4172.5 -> 0.13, 7.97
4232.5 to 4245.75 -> 0.04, 8.5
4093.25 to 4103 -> -0.13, 10.3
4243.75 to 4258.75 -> 0.01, 8.76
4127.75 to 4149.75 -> 0.07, 8.52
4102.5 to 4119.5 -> -0.02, 9.29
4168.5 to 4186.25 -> 0.11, 8.11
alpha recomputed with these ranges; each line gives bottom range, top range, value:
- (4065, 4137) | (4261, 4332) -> 0.96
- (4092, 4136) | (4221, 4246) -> 0.90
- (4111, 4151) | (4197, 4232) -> 0.91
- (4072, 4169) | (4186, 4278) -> 0.92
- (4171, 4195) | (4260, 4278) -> 1.01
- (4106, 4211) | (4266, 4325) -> 1.05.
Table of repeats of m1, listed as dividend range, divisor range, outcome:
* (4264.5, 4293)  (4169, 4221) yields 1.11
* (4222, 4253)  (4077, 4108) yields 0.93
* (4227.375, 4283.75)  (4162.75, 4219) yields 1.09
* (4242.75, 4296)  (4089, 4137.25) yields 0.98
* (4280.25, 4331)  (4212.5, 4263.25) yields 1.12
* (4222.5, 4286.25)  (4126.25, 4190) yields 1.09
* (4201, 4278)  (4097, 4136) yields 0.96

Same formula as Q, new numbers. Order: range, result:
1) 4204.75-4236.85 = 8.24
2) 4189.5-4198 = 8.7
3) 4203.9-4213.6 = 7.82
